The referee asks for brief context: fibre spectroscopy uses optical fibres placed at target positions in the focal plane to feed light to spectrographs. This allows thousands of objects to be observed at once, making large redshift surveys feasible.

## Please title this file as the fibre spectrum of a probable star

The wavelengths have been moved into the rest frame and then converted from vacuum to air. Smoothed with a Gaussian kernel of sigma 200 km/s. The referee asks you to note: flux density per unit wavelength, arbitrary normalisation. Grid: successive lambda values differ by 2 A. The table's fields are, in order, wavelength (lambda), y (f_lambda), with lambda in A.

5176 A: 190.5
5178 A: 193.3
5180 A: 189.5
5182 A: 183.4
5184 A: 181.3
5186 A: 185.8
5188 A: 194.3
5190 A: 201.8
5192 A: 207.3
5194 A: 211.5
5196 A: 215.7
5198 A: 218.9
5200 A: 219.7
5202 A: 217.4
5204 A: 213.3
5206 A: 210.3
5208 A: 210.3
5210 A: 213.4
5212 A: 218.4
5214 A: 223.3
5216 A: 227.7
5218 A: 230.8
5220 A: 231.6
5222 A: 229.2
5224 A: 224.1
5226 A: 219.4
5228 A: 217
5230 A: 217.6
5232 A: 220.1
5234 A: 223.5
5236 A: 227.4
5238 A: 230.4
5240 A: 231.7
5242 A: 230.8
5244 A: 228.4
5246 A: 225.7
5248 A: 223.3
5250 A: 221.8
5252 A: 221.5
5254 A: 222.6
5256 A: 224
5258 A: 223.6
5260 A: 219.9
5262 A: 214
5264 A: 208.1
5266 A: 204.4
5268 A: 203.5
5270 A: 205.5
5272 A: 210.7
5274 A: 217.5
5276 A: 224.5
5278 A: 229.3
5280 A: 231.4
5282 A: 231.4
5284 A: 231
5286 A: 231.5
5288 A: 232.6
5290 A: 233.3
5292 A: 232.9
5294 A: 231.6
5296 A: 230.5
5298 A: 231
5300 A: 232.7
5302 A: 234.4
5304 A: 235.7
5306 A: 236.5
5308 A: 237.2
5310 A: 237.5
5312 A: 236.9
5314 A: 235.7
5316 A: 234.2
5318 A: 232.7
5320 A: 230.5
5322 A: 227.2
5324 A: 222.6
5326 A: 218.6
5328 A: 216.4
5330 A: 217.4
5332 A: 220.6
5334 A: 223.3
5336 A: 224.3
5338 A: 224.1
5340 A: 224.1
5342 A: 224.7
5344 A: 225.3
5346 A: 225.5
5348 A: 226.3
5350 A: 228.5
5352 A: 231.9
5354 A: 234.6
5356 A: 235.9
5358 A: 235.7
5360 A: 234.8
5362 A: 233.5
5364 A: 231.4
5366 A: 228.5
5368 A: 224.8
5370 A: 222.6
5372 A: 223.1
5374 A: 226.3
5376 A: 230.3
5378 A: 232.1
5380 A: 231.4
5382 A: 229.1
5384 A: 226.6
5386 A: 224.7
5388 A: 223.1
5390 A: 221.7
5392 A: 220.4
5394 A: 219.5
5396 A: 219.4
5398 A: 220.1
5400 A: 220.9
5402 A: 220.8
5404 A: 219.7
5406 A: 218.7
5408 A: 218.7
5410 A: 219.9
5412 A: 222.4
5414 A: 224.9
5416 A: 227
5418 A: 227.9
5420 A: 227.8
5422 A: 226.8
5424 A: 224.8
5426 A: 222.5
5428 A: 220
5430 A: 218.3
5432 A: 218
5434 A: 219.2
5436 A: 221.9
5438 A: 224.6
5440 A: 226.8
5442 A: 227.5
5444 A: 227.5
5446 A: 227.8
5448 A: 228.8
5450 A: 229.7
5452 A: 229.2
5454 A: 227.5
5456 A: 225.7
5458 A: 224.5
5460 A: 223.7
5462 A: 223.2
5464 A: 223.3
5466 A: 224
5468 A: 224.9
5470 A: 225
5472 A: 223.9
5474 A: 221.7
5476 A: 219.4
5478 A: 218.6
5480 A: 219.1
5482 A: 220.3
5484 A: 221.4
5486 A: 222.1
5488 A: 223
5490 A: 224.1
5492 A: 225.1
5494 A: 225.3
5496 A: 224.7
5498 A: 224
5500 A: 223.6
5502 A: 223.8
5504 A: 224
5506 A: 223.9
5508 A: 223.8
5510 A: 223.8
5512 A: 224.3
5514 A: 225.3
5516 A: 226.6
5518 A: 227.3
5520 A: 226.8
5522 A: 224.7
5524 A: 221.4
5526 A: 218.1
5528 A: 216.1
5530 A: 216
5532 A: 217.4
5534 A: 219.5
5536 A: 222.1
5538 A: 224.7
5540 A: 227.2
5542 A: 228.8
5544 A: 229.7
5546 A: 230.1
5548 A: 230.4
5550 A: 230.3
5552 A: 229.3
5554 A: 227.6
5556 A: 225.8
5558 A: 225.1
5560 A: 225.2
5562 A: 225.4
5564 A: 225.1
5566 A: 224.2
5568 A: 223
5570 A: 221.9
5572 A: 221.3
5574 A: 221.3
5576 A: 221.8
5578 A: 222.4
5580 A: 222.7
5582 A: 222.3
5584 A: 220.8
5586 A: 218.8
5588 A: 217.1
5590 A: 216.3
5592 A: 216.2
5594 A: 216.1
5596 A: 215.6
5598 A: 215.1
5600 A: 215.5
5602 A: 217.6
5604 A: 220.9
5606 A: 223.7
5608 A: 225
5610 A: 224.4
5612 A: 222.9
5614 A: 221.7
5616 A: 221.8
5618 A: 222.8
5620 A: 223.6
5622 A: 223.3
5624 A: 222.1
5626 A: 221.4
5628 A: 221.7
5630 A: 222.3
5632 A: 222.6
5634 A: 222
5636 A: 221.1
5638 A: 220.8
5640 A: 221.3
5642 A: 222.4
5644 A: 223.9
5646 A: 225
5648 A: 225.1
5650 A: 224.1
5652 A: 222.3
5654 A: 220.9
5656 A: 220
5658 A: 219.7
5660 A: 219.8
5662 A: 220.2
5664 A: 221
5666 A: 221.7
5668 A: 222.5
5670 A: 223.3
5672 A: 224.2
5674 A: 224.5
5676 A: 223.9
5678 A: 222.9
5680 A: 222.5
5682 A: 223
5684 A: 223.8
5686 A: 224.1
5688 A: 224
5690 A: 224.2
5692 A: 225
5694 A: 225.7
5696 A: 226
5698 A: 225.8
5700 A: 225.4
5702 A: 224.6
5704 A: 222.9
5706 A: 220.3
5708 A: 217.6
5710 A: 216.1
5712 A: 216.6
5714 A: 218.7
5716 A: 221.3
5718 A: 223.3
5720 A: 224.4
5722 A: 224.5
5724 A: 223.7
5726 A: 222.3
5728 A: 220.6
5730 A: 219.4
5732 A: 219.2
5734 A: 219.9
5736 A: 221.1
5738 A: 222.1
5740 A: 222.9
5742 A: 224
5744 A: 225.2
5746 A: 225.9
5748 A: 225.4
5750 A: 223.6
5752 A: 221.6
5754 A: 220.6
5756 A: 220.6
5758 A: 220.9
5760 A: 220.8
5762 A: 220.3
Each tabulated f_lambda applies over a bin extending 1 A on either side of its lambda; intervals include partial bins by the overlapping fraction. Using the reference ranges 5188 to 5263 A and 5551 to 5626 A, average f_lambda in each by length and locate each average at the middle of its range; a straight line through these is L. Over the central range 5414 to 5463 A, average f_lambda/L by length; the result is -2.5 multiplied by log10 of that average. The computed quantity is -0.02 mag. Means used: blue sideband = 220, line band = 225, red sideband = 222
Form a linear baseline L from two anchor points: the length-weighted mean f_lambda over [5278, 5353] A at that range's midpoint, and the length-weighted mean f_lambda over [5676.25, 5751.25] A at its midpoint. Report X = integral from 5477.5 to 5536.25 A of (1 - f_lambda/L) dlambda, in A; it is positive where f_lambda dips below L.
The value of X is 0.9 A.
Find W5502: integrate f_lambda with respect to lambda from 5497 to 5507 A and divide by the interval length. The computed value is 224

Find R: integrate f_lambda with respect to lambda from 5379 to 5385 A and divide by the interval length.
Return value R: 229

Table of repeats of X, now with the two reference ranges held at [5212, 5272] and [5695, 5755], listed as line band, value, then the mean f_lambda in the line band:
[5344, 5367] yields -1.0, 231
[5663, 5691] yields -0.1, 223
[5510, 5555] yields -0.6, 225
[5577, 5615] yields 0.4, 220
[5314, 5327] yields -0.4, 228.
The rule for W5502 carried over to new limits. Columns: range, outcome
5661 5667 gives 221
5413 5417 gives 226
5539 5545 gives 229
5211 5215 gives 221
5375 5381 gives 231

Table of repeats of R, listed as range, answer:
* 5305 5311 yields 237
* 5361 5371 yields 228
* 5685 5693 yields 224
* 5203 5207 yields 212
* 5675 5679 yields 223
